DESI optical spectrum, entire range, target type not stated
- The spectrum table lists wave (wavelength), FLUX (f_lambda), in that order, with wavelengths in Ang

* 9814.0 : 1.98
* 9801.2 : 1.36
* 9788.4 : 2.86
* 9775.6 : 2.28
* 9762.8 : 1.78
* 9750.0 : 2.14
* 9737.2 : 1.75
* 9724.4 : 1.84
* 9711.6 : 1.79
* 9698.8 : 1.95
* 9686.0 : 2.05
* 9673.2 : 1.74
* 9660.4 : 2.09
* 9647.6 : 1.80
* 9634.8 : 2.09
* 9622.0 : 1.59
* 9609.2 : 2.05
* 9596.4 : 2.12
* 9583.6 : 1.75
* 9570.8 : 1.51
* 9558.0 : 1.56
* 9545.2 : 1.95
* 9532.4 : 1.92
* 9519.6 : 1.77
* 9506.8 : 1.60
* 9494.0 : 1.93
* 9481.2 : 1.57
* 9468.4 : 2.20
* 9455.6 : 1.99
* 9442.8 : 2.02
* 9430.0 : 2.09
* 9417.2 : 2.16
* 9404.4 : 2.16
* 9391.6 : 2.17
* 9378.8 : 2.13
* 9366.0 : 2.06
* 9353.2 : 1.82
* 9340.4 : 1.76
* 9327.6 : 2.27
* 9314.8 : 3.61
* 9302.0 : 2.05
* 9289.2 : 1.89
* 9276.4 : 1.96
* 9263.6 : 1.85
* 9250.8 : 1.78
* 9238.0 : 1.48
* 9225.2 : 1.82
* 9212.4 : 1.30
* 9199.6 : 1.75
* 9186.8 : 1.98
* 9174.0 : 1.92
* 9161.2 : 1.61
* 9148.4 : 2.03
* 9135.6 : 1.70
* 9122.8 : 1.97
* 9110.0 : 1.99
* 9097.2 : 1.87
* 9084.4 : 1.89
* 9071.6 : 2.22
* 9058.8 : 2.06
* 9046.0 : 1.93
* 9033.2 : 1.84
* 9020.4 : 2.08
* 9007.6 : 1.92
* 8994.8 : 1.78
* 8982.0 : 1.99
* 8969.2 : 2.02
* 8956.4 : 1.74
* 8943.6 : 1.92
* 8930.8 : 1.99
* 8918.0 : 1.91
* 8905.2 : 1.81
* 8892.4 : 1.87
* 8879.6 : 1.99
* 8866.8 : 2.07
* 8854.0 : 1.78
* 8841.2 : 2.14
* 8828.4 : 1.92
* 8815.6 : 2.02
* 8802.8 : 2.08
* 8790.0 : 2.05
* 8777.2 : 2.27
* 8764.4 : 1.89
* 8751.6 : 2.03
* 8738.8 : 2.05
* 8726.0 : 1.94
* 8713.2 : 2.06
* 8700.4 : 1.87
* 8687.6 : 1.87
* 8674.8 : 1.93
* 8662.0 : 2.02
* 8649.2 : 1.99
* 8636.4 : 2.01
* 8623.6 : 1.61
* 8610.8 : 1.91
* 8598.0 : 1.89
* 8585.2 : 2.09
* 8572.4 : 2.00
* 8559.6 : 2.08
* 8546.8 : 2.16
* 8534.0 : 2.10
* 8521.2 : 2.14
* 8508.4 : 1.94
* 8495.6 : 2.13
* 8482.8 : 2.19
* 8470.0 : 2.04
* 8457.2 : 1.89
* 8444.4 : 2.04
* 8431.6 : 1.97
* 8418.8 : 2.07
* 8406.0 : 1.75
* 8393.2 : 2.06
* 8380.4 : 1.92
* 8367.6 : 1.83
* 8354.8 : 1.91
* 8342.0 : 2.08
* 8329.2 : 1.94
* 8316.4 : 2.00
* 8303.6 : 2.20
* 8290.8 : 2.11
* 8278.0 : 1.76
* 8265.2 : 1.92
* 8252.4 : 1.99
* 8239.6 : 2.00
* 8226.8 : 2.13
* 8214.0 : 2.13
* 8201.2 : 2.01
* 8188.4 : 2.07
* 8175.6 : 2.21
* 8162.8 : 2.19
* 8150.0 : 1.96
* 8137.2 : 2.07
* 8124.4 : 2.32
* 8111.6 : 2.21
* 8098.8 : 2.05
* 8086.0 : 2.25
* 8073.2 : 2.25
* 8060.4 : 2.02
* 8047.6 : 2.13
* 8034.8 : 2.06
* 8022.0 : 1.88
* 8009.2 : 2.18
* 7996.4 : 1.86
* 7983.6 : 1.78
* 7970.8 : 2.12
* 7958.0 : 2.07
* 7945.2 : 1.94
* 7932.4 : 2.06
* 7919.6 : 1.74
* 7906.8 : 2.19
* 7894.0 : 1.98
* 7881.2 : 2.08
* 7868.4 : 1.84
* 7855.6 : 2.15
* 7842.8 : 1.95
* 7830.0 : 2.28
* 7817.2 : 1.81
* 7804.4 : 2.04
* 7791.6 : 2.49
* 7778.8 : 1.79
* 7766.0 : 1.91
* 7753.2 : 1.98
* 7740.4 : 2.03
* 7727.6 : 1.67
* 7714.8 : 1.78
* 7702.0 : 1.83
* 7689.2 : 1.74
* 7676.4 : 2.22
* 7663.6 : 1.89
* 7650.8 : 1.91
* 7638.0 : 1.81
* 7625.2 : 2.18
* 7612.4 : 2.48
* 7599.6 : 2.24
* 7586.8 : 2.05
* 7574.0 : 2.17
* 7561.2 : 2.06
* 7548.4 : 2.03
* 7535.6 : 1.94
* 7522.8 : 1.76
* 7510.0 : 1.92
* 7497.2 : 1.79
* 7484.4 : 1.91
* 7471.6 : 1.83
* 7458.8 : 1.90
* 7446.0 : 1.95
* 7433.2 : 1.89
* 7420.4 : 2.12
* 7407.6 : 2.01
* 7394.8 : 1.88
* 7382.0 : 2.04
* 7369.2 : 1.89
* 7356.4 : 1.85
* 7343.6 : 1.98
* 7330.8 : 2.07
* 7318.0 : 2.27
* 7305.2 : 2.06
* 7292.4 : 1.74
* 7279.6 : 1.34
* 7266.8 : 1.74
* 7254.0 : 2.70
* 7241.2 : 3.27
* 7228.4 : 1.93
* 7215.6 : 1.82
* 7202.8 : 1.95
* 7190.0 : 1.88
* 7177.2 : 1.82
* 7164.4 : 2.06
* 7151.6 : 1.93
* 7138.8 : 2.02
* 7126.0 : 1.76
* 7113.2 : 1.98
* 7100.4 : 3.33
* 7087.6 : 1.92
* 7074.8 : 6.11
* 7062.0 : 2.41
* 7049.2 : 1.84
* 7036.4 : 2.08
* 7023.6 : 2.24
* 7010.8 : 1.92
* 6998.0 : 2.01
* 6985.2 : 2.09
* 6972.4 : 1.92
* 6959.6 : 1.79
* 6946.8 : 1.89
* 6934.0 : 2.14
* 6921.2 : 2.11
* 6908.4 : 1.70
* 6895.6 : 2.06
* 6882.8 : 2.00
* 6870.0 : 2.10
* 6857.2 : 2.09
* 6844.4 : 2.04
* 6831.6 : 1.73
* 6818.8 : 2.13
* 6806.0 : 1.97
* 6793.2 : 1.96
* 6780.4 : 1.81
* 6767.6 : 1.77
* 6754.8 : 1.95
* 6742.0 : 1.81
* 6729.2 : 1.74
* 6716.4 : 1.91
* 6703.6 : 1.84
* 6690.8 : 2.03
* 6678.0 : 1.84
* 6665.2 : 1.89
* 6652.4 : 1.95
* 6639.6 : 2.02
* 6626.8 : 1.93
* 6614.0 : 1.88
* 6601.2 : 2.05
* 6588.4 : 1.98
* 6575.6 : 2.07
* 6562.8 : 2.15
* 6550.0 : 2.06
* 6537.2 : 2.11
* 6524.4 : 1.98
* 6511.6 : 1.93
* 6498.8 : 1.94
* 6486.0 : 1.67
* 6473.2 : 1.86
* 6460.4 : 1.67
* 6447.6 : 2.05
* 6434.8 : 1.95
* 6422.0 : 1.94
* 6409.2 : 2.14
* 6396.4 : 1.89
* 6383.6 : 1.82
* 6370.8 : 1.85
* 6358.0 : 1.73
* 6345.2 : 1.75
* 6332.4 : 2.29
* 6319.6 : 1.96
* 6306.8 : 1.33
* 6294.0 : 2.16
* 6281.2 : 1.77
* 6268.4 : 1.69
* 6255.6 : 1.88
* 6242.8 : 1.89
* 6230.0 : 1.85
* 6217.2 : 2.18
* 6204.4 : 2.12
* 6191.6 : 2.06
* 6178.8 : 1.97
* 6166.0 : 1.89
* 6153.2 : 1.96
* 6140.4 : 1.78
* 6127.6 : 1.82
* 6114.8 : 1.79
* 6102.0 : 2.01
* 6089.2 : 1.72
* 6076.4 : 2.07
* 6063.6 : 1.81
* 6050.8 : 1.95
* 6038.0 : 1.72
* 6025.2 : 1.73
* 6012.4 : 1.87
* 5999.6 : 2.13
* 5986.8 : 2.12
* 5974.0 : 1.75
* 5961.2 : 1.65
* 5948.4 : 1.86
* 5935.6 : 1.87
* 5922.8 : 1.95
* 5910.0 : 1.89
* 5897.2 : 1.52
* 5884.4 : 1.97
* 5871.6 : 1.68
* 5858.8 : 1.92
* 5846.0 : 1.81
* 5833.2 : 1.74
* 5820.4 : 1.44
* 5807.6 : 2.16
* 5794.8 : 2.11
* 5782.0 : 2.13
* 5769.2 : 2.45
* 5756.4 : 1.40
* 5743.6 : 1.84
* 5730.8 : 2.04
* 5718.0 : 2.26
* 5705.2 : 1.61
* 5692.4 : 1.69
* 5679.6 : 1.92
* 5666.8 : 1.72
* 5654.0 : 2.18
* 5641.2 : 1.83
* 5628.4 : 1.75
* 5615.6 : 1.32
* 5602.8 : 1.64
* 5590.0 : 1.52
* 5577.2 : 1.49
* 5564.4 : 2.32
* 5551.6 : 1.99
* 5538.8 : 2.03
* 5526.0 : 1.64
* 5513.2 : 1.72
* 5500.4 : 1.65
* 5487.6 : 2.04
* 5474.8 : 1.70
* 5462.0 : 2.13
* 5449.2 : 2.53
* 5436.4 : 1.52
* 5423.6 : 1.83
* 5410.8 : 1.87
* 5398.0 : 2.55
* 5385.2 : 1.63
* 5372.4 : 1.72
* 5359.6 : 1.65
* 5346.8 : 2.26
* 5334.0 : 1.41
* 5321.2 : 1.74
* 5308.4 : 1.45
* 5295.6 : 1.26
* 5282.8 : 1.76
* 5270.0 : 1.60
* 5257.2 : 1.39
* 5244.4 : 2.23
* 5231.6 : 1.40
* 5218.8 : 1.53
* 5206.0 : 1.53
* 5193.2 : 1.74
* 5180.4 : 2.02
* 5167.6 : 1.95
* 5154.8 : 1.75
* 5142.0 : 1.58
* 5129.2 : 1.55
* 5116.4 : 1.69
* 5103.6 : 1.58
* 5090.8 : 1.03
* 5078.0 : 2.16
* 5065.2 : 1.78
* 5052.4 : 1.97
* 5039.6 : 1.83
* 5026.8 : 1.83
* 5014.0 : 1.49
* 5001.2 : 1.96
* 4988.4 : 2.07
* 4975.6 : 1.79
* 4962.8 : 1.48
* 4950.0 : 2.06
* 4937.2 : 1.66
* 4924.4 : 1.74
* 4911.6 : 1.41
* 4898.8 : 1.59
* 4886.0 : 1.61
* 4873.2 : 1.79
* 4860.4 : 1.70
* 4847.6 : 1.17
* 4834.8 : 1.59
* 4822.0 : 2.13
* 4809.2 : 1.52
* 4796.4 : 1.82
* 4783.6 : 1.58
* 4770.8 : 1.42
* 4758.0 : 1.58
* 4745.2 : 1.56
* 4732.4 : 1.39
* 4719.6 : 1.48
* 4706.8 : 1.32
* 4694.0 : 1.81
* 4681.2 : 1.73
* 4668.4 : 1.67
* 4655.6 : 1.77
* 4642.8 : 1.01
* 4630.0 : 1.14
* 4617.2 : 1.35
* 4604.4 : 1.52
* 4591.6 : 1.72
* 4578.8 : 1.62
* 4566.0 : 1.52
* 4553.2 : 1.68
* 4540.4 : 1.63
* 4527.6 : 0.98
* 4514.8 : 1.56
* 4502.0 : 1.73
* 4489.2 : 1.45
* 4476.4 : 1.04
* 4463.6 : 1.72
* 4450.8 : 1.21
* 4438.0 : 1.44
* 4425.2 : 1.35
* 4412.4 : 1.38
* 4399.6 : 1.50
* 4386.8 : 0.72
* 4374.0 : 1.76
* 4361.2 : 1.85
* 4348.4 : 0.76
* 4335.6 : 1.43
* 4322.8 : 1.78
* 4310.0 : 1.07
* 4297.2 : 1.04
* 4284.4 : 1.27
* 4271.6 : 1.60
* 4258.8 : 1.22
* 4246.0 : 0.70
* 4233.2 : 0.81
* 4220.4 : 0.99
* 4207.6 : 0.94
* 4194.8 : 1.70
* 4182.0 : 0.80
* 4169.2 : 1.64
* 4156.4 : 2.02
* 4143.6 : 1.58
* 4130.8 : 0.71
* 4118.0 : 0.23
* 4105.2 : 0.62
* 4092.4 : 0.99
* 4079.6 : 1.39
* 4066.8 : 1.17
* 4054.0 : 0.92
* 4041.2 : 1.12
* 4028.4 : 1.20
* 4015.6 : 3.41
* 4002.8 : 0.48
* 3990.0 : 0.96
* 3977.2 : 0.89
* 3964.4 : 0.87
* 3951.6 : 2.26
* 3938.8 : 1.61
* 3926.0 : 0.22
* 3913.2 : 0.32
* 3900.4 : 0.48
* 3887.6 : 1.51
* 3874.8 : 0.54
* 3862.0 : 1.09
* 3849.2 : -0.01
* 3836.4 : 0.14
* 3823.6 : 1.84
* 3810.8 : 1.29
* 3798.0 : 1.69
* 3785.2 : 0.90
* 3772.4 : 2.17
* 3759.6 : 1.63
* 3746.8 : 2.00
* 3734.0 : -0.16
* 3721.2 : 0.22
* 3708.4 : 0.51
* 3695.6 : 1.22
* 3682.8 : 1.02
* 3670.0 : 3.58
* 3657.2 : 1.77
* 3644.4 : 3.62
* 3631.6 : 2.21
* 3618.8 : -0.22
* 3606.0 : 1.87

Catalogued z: 0.078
